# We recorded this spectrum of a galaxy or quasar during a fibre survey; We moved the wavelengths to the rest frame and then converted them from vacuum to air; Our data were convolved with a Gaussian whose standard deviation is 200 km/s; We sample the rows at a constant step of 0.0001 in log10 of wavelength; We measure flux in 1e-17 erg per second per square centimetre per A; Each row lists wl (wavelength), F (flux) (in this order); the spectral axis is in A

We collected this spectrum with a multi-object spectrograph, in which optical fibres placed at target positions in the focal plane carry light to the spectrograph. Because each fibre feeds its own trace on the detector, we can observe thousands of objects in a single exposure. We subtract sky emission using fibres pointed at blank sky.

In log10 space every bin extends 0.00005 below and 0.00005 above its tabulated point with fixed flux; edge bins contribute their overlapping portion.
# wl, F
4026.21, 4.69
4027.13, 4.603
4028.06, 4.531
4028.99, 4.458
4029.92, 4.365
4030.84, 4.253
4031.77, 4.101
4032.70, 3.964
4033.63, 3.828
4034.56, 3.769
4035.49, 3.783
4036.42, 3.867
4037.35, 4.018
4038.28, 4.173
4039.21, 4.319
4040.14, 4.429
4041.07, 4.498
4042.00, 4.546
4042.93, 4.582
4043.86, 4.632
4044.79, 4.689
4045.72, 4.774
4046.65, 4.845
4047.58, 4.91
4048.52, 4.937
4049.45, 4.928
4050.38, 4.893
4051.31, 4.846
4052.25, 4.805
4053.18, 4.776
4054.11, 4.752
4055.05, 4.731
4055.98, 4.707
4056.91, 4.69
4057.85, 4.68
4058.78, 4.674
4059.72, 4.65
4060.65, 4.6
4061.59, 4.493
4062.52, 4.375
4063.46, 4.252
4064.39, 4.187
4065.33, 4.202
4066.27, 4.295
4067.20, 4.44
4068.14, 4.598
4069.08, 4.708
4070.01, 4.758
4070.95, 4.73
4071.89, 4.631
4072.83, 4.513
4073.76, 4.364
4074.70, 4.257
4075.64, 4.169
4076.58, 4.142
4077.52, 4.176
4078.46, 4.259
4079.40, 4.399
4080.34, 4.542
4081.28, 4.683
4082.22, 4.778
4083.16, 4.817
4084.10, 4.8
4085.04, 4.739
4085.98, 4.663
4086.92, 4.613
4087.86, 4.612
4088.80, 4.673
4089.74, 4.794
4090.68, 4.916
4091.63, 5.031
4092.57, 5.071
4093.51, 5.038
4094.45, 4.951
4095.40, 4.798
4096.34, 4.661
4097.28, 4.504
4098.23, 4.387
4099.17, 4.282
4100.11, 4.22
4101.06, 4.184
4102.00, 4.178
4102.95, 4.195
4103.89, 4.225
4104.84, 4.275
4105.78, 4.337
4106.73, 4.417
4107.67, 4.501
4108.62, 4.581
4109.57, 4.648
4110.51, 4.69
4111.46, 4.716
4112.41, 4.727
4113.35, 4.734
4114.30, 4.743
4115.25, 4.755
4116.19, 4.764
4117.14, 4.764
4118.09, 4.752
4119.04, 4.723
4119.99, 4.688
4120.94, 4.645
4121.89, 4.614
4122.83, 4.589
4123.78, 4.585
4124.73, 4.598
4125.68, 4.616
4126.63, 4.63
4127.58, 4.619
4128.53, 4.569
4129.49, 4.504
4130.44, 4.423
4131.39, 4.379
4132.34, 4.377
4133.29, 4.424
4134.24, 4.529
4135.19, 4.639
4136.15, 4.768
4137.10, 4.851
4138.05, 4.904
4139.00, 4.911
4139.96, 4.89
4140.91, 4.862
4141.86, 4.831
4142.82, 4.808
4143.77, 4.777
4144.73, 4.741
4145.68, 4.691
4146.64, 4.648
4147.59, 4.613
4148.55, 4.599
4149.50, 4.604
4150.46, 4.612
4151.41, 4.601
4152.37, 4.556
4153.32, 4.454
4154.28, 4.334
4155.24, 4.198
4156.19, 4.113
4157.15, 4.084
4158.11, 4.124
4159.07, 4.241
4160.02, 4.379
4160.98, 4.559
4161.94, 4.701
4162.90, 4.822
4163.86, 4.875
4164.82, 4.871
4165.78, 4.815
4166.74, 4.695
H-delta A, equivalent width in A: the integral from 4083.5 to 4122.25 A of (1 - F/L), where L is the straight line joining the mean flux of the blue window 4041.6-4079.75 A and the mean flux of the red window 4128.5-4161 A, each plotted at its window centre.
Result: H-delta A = -0.5 A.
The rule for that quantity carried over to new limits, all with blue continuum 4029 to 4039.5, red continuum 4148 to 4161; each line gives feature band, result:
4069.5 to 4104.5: -3.0 A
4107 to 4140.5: -2.7 A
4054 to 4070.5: -1.6 A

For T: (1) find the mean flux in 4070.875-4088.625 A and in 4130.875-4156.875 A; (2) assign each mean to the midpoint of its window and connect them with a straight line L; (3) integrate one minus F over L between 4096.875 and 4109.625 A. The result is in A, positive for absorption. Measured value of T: 0.6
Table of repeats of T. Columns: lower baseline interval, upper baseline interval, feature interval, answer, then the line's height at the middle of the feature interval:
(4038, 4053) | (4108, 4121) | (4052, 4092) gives 1.0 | 4.69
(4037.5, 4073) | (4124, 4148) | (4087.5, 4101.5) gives -0.1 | 4.63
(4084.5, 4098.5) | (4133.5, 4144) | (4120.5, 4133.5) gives 0.7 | 4.78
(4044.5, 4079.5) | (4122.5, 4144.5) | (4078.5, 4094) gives -0.5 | 4.6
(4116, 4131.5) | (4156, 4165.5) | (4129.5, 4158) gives -0.2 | 4.55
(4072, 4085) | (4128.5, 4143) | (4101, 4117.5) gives 0.2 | 4.57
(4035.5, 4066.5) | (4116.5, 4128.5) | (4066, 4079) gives 0.4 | 4.59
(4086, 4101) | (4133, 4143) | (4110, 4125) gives 0.1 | 4.73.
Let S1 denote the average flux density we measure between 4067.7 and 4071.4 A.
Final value 4.7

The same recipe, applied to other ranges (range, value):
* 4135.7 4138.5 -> 4.85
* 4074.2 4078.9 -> 4.19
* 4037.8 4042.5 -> 4.39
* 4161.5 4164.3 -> 4.79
